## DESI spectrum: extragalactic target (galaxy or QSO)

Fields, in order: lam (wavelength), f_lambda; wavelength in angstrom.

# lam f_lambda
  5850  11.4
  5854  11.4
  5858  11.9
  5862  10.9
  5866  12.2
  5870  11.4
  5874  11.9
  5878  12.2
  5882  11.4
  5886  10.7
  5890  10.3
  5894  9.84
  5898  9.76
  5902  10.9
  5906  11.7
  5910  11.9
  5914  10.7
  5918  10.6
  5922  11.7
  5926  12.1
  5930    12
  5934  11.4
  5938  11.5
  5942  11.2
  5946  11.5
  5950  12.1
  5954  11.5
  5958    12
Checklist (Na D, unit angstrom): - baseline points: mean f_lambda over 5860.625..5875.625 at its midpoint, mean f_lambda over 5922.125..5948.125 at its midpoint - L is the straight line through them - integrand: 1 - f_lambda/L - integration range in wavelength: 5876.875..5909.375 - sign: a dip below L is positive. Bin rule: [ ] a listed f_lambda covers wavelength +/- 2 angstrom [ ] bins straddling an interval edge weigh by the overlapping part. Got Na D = 2.1 angstrom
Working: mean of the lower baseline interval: 11.6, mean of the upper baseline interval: 11.6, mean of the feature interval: 10.9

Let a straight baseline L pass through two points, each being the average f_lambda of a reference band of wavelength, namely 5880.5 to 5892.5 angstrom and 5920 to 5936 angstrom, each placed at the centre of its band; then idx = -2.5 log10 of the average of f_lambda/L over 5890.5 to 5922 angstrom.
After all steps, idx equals 0.04 mag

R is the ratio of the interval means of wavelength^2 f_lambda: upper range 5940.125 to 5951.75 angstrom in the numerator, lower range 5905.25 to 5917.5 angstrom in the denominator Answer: 1.04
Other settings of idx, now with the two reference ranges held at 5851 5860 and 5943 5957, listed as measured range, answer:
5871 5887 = 0.00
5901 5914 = 0.02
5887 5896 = 0.15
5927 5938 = 0.00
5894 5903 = 0.15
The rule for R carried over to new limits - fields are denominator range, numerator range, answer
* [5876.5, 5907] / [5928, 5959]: 1.10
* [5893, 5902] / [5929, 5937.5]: 1.17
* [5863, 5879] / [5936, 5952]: 1.00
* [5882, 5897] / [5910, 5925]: 1.09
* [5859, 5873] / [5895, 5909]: 0.95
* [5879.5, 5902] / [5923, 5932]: 1.16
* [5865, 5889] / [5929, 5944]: 1.01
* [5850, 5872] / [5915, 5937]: 1.02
